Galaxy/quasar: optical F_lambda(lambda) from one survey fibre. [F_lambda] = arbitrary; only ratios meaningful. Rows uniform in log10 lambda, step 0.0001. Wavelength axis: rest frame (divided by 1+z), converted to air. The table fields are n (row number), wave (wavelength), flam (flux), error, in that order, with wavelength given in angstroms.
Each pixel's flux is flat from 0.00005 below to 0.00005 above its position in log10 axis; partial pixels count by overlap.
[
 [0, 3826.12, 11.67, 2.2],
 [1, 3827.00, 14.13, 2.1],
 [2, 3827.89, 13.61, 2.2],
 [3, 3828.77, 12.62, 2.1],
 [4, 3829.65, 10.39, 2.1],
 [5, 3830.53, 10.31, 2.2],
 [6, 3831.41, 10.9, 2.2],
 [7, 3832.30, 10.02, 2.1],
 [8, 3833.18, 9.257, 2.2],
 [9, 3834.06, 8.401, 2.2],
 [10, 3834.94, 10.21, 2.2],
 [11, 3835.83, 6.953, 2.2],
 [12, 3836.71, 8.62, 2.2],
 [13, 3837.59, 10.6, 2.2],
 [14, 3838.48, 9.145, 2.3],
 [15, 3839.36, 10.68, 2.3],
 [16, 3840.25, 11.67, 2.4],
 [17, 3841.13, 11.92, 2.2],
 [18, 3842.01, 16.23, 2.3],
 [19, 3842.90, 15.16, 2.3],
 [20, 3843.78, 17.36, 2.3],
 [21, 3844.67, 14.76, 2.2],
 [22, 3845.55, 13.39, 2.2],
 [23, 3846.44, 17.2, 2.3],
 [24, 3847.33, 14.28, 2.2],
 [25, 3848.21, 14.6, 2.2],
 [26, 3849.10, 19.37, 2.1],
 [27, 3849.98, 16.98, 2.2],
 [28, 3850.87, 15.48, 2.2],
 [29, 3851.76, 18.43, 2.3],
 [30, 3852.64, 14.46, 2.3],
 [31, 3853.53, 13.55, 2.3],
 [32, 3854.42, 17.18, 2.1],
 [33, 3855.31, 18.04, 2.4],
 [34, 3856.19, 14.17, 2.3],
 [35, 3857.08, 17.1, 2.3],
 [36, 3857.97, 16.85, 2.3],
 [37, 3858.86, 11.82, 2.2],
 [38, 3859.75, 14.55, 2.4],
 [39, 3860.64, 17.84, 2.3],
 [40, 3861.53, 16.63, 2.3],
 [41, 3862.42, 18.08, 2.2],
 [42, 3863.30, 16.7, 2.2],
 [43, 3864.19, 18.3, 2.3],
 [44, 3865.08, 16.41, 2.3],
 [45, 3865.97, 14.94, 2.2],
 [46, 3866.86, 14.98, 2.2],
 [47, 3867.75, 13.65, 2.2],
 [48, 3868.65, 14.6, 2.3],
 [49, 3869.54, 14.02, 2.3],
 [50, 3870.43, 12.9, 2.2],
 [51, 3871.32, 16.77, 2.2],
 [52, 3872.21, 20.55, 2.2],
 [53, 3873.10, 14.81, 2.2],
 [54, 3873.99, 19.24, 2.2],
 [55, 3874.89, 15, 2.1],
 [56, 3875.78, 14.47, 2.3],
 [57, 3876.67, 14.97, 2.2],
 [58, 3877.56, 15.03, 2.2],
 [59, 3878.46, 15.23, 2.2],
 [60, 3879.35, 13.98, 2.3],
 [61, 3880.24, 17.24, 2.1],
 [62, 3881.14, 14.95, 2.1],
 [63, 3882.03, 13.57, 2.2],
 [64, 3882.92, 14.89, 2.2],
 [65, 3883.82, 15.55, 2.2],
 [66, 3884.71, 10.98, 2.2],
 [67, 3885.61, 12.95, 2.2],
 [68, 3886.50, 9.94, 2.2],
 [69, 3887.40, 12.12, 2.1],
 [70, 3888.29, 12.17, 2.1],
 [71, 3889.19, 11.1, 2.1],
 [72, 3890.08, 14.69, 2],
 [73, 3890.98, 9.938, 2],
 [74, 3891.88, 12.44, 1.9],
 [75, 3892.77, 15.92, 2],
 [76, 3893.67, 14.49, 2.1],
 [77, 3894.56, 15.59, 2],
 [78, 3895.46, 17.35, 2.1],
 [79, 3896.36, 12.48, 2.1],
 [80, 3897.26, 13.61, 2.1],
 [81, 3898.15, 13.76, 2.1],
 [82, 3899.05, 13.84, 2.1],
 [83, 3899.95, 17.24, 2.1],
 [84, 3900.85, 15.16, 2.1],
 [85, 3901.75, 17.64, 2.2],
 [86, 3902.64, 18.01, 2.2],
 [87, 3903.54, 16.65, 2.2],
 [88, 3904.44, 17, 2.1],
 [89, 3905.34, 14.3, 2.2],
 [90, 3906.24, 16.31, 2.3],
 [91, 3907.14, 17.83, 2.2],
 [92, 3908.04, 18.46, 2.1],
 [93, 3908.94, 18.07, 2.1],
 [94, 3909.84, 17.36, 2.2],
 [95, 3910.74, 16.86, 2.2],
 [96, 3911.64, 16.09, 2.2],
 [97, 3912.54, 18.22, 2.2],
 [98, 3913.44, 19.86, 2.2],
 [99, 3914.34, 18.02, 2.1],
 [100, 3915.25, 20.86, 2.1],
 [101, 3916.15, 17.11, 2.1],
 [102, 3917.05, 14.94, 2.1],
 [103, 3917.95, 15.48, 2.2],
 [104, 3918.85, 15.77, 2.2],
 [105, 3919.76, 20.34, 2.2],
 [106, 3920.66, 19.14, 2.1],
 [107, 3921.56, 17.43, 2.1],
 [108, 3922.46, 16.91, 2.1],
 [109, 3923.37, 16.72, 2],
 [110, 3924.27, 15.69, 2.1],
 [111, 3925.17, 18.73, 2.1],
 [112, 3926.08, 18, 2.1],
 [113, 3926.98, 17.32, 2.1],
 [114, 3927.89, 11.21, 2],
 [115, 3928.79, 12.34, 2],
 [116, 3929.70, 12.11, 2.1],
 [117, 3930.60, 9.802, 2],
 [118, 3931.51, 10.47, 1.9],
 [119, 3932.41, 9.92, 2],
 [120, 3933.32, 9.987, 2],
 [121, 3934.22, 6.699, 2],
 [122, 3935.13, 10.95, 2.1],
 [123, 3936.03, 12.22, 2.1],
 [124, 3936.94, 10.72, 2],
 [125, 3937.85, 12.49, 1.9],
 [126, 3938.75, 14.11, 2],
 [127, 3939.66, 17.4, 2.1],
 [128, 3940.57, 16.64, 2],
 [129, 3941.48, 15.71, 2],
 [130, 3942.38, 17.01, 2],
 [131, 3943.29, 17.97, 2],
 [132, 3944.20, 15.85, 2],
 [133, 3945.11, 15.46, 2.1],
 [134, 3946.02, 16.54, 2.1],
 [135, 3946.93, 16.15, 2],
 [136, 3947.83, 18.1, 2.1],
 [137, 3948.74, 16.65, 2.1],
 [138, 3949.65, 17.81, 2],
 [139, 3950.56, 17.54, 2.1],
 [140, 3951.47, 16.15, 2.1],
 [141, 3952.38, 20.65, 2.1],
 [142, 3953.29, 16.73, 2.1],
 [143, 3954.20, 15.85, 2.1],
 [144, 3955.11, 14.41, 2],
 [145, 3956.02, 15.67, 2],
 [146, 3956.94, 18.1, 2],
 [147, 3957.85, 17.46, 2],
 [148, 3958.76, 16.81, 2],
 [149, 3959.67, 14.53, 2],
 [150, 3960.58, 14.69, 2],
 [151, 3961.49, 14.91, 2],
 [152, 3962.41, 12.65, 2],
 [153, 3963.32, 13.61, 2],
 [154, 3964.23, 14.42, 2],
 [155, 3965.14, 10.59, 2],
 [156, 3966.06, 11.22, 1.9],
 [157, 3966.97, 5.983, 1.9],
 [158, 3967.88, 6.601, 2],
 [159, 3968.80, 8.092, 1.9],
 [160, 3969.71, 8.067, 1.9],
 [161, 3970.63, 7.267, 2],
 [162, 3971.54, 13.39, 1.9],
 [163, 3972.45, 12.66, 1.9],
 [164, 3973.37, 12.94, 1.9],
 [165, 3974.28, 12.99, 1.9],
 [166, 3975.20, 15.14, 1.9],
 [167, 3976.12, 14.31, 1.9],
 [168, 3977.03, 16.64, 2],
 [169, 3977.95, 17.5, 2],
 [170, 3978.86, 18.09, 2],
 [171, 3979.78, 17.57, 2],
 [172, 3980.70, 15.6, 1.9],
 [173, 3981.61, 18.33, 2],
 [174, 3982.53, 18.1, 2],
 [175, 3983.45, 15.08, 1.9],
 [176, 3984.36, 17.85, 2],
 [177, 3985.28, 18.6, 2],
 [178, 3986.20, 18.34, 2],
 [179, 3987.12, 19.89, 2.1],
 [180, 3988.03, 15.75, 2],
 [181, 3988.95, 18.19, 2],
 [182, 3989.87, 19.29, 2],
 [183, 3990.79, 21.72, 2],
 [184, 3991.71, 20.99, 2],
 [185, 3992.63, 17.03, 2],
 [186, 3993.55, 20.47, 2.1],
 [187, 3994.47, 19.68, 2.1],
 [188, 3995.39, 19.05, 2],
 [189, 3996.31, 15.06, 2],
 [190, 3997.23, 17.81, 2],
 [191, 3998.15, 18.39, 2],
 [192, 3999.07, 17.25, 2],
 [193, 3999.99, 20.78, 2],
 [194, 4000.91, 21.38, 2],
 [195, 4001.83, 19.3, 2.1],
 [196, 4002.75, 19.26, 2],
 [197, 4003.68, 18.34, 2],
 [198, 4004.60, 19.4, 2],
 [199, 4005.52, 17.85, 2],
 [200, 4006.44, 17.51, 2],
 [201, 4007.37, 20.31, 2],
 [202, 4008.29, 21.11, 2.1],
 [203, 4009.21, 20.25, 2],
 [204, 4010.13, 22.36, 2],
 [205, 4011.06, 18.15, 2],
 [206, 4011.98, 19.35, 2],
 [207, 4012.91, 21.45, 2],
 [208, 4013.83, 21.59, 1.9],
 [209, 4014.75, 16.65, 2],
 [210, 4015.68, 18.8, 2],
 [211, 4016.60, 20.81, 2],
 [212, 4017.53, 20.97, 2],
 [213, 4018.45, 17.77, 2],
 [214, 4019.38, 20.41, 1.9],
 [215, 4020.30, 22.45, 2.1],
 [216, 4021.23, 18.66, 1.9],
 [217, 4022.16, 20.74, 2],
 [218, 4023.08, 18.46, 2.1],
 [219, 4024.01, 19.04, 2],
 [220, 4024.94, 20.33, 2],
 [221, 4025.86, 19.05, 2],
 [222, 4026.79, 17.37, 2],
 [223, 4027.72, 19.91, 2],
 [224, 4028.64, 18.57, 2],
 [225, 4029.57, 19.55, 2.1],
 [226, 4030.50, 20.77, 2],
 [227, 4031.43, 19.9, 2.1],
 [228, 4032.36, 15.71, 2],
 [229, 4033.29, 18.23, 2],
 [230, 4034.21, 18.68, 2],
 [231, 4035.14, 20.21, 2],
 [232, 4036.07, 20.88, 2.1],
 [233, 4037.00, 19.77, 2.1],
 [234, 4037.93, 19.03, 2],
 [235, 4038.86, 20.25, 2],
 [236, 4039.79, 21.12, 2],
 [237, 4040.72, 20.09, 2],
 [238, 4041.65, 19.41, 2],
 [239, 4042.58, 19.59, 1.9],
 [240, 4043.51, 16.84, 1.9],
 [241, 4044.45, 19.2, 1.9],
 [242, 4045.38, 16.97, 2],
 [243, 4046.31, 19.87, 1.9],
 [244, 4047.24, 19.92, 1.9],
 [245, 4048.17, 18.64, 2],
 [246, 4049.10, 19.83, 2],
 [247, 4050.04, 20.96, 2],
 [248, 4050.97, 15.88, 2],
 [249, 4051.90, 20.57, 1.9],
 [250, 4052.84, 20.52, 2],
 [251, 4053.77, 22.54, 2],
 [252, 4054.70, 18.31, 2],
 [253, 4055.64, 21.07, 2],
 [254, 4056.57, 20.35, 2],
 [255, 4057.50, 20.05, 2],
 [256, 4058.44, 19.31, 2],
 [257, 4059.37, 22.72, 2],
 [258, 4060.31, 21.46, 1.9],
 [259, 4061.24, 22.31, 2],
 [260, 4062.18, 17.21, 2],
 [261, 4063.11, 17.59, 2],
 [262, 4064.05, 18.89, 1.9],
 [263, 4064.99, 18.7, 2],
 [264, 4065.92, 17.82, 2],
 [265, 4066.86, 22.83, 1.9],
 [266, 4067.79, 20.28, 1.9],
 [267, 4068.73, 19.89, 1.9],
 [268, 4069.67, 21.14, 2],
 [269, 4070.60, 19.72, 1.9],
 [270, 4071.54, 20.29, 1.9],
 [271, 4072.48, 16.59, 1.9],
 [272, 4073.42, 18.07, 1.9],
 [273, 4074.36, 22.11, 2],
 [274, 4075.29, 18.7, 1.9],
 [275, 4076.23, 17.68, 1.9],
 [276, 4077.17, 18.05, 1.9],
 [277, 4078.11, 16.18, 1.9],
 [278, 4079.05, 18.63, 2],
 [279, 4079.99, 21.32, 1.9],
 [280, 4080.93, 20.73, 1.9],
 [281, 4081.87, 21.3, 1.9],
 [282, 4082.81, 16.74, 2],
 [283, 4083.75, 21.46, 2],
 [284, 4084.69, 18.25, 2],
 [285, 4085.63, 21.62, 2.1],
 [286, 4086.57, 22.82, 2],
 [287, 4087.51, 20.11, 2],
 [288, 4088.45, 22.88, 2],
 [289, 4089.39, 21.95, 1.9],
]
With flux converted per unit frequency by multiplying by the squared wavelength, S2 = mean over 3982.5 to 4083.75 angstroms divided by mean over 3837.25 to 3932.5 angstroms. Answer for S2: 1.4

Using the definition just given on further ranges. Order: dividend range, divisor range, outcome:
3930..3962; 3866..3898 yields 1.07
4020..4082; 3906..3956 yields 1.32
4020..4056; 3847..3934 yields 1.36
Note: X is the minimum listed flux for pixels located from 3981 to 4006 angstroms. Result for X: 15.06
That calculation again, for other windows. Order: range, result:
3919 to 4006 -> 5.983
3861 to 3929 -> 9.938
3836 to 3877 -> 8.62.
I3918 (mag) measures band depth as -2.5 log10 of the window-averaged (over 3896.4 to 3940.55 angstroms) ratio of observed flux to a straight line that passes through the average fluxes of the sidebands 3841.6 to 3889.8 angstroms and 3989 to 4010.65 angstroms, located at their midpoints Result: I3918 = 0.10 mag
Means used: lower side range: 15.3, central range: 15.4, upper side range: 19.3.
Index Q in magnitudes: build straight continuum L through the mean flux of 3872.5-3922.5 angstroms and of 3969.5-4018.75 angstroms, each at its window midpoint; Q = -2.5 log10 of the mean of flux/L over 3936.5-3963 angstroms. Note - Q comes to 0.05 mag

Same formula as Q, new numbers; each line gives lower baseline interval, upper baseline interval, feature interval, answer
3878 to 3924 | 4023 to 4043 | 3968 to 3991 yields 0.16 mag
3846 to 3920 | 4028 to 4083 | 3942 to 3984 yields 0.18 mag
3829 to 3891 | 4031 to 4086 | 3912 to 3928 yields -0.11 mag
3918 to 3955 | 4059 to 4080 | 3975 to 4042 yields -0.09 mag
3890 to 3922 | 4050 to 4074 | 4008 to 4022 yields -0.07 mag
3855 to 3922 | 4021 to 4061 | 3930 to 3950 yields 0.21 mag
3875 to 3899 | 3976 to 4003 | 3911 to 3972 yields 0.10 mag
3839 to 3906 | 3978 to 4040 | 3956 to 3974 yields 0.39 mag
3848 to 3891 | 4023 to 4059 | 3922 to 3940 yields 0.26 mag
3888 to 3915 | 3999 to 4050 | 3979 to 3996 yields 0.00 mag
